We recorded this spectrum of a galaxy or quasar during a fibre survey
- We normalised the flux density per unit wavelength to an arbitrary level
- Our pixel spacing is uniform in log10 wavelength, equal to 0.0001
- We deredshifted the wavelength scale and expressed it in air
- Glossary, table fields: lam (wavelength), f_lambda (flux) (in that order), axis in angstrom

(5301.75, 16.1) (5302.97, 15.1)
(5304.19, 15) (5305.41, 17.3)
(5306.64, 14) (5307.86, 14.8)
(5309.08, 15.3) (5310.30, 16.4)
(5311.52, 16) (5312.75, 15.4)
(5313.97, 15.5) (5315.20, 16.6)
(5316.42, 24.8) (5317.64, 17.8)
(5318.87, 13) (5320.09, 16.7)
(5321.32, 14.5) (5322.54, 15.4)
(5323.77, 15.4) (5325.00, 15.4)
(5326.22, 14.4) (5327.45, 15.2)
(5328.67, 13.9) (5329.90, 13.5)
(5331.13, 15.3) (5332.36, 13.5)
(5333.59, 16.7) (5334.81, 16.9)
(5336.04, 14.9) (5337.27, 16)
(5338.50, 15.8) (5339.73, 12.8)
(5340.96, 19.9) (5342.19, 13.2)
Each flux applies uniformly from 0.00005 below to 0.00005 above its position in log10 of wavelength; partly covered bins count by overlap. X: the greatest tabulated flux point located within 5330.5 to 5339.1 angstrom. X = 16.9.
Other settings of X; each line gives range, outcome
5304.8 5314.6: 17.3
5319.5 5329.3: 16.7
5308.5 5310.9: 16.4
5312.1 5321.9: 24.8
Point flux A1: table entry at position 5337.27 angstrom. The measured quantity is 16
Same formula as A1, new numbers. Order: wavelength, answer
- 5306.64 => 14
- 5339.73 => 12.8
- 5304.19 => 15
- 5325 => 15.4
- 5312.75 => 15.4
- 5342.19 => 13.2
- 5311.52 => 16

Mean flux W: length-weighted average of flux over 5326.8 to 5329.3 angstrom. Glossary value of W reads 14.5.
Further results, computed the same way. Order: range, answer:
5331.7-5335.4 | 15.7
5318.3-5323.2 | 14.9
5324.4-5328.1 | 15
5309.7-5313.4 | 15.9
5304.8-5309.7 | 15.4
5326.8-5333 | 14.3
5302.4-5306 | 15.8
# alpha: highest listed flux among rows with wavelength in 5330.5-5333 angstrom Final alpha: 15.3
